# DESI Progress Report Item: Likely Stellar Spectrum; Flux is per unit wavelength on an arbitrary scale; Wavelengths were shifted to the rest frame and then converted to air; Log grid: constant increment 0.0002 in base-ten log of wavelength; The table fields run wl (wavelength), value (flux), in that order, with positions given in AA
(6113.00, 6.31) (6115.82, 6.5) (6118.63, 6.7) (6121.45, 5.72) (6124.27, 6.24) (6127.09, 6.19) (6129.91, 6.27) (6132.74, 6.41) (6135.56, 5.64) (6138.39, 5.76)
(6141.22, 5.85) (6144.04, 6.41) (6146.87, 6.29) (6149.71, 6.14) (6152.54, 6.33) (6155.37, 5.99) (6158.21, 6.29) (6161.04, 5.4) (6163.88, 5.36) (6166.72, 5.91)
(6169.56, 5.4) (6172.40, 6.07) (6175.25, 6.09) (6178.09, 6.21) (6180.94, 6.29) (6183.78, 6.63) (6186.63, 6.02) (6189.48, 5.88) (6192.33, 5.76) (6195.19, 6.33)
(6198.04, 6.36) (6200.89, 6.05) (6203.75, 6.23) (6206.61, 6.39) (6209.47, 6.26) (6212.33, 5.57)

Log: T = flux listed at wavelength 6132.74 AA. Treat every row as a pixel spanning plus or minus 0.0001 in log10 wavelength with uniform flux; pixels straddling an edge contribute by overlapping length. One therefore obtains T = 6.41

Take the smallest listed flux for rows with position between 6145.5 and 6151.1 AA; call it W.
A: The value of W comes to 6.14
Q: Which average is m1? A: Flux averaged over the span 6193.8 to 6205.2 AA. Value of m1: 6.24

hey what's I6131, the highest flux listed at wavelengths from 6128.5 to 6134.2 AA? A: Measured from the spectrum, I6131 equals 6.41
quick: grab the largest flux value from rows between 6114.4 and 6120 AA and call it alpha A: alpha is 6.7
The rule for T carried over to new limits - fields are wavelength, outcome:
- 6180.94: 6.29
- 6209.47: 6.26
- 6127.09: 6.19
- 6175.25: 6.09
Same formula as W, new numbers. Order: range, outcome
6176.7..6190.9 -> 5.88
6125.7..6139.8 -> 5.64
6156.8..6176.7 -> 5.36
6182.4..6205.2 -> 5.76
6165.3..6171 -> 5.4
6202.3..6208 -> 6.23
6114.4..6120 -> 6.5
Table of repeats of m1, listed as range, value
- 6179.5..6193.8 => 6.11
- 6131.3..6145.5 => 6.02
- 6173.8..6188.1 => 6.25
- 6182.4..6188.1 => 6.32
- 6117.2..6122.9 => 6.22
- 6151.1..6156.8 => 6.16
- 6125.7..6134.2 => 6.29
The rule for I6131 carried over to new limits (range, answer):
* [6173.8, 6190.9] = 6.63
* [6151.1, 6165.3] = 6.33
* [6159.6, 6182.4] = 6.29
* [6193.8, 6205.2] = 6.36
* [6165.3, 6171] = 5.91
